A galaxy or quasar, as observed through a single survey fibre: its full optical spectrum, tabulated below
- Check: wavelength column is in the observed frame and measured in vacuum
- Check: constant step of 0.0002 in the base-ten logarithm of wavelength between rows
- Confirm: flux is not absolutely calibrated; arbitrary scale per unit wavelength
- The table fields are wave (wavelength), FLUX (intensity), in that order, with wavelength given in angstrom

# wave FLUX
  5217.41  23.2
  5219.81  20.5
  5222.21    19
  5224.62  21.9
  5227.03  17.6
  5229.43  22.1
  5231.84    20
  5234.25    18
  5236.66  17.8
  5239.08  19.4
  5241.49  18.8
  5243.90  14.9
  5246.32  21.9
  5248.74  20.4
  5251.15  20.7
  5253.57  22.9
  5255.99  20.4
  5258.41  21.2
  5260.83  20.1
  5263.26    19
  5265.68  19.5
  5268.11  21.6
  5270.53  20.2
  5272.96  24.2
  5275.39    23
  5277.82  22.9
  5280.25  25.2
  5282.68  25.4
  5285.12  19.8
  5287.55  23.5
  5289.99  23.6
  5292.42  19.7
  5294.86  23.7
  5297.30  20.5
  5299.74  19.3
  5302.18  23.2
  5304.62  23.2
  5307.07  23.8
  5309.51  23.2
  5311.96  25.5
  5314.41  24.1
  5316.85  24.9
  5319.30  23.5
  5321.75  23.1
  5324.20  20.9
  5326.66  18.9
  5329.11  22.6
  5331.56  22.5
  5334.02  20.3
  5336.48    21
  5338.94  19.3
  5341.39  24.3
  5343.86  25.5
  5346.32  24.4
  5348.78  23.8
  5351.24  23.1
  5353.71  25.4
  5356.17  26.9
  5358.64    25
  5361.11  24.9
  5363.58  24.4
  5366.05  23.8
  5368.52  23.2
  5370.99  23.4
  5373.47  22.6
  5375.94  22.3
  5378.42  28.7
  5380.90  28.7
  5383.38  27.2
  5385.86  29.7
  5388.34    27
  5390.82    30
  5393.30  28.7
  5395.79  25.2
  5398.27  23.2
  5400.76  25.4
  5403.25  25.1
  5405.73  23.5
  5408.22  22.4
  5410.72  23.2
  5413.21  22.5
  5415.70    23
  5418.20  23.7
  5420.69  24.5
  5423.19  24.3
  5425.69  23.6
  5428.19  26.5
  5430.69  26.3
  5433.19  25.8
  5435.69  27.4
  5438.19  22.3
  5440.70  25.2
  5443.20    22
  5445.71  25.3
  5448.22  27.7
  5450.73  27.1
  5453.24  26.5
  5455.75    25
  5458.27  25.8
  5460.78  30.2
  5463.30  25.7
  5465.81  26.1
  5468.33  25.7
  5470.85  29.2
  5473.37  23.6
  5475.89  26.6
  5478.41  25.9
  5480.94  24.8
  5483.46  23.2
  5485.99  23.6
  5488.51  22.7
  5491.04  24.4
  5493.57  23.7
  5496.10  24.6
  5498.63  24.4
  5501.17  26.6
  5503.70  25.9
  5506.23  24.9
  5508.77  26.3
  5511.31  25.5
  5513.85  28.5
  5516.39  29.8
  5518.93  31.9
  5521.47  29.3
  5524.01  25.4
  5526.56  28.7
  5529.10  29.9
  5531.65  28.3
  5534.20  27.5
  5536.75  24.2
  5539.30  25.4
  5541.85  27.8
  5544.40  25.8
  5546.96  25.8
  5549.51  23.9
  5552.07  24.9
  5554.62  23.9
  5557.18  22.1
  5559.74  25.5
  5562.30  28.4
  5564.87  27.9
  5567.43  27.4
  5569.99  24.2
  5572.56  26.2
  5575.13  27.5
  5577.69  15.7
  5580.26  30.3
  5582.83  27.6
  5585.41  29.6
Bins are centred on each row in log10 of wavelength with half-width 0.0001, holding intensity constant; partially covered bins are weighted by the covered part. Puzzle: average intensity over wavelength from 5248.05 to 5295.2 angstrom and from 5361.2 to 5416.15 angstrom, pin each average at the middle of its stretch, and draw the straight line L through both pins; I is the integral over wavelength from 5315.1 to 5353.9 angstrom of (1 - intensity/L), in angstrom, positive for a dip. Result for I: 1.6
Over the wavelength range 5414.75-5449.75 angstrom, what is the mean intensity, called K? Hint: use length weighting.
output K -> 24.9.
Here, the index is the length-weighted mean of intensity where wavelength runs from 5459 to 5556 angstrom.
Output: 26.2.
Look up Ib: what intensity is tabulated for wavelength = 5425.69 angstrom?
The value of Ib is 23.6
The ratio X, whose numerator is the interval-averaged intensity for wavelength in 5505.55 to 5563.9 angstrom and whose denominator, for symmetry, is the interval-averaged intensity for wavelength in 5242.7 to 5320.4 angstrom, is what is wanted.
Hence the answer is 1.21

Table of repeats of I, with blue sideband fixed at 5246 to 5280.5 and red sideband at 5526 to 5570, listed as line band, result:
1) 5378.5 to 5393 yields -3.1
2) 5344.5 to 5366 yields -1.6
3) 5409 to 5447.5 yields -0.3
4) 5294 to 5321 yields -1.2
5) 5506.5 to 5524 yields -1.7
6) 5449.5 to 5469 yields -1.4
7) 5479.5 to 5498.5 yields 1.0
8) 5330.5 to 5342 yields 0.7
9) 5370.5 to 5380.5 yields -0.6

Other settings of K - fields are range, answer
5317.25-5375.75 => 23.2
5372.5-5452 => 25.3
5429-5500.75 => 25.4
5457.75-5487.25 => 25.9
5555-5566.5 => 25.8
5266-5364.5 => 23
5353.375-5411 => 25.4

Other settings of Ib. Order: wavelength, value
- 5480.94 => 24.8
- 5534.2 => 27.5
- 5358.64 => 25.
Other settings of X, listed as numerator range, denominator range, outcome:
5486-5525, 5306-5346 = 1.15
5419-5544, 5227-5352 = 1.20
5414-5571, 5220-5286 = 1.25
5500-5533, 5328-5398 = 1.12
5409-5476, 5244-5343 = 1.15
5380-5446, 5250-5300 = 1.16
